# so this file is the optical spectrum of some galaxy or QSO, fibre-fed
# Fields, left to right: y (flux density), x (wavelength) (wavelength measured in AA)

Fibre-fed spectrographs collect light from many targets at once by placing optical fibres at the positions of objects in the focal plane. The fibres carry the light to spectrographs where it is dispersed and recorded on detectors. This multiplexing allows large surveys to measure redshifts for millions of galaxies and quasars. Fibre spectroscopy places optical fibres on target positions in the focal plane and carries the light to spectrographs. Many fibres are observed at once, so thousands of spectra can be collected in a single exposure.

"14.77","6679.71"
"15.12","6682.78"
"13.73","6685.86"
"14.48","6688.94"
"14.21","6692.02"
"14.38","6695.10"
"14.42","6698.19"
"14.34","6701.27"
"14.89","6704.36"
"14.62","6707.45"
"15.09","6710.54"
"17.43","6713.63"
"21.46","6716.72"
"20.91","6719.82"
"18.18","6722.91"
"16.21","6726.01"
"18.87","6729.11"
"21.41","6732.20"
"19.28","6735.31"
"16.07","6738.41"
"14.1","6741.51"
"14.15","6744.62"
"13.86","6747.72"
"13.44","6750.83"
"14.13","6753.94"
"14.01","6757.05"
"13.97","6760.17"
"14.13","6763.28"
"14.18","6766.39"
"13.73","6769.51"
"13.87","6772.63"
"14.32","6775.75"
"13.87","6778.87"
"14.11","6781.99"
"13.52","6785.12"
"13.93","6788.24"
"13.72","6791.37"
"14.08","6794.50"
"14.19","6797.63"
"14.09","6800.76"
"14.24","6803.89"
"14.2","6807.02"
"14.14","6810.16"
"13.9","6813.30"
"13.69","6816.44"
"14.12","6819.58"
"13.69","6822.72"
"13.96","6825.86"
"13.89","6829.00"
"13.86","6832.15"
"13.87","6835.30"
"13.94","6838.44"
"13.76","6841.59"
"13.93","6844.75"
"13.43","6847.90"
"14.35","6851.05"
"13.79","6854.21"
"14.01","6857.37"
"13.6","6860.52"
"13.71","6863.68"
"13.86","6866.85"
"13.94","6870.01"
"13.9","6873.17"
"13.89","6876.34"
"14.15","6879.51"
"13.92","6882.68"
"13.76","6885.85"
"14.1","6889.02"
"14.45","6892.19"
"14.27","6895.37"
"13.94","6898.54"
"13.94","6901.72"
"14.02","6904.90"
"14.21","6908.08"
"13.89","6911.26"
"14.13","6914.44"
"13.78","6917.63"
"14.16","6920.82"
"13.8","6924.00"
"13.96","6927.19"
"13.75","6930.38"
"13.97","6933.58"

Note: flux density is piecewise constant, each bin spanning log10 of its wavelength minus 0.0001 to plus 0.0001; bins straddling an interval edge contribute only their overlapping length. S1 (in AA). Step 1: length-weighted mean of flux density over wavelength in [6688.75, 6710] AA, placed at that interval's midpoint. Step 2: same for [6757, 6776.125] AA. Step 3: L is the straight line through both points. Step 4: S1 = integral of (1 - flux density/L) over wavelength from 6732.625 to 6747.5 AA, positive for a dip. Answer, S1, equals -2.01 AA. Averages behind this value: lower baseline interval 14.5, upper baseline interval 14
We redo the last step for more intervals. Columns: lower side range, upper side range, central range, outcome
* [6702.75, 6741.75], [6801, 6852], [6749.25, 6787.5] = 5.0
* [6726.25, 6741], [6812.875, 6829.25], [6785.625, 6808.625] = 1.6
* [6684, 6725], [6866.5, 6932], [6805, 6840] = 2.0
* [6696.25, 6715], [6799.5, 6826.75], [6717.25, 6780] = -4.5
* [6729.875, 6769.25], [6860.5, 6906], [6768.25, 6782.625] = 1.0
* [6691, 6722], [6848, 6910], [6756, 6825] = 5.3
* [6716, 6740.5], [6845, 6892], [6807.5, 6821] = 1.6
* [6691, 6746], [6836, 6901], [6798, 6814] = 1.0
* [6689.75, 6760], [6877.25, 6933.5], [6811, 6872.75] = 3.7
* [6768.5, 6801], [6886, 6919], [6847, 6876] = 0.3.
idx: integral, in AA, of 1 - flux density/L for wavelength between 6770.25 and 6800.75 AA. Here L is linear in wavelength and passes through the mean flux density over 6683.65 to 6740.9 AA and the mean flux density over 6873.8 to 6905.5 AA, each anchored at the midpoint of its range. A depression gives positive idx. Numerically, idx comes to 3.1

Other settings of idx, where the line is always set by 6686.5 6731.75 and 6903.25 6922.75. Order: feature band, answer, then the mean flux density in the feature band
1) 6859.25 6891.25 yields 1.29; 13.9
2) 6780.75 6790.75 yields 1.10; 13.8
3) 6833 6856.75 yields 1.55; 13.9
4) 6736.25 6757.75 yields 2.17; 14.4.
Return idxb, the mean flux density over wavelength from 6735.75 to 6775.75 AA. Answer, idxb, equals 14.3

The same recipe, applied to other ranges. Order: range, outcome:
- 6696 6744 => 17.1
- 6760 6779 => 14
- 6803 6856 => 13.9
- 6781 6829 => 14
